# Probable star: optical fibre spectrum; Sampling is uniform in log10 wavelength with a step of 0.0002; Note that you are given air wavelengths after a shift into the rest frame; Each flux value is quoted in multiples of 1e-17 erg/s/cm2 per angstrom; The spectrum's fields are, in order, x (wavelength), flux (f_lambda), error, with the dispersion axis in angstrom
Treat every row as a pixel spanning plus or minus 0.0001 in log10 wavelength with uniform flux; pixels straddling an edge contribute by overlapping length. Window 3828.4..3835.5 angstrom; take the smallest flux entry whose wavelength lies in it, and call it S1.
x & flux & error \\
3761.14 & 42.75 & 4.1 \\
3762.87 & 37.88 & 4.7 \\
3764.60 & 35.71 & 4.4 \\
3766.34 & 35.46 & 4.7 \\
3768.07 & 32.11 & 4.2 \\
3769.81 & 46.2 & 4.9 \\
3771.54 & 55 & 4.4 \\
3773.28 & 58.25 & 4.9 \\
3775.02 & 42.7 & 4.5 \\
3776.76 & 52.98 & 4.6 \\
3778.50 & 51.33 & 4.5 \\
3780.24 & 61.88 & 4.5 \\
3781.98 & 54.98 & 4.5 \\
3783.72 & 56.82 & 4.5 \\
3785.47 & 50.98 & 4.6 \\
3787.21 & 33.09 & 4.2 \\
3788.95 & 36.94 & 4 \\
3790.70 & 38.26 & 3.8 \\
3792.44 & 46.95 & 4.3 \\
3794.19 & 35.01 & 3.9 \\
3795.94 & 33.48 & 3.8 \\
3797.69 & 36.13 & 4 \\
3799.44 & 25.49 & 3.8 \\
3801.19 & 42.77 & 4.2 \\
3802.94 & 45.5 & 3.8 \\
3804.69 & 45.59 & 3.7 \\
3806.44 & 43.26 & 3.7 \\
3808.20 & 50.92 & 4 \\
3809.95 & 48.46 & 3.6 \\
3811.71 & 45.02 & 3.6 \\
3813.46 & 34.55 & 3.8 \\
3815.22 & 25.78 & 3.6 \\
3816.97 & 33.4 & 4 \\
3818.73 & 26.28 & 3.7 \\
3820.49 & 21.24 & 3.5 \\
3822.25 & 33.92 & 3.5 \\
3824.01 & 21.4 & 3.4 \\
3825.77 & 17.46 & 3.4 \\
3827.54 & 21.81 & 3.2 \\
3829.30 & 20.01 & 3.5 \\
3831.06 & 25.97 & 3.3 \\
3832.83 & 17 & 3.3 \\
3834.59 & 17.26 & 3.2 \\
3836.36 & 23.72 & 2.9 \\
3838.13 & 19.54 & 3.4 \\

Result 17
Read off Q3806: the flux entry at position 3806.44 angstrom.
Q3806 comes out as 43.26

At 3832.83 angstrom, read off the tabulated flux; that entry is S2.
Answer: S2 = 17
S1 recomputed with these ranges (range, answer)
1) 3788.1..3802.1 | 25.49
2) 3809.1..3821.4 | 21.24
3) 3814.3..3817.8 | 25.78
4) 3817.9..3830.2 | 17.46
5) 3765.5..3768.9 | 32.11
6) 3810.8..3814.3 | 34.55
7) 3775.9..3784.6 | 51.33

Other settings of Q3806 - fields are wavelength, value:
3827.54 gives 21.81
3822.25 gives 33.92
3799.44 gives 25.49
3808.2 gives 50.92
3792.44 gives 46.95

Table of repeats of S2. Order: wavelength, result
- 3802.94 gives 45.5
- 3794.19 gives 35.01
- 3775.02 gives 42.7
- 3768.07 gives 32.11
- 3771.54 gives 55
